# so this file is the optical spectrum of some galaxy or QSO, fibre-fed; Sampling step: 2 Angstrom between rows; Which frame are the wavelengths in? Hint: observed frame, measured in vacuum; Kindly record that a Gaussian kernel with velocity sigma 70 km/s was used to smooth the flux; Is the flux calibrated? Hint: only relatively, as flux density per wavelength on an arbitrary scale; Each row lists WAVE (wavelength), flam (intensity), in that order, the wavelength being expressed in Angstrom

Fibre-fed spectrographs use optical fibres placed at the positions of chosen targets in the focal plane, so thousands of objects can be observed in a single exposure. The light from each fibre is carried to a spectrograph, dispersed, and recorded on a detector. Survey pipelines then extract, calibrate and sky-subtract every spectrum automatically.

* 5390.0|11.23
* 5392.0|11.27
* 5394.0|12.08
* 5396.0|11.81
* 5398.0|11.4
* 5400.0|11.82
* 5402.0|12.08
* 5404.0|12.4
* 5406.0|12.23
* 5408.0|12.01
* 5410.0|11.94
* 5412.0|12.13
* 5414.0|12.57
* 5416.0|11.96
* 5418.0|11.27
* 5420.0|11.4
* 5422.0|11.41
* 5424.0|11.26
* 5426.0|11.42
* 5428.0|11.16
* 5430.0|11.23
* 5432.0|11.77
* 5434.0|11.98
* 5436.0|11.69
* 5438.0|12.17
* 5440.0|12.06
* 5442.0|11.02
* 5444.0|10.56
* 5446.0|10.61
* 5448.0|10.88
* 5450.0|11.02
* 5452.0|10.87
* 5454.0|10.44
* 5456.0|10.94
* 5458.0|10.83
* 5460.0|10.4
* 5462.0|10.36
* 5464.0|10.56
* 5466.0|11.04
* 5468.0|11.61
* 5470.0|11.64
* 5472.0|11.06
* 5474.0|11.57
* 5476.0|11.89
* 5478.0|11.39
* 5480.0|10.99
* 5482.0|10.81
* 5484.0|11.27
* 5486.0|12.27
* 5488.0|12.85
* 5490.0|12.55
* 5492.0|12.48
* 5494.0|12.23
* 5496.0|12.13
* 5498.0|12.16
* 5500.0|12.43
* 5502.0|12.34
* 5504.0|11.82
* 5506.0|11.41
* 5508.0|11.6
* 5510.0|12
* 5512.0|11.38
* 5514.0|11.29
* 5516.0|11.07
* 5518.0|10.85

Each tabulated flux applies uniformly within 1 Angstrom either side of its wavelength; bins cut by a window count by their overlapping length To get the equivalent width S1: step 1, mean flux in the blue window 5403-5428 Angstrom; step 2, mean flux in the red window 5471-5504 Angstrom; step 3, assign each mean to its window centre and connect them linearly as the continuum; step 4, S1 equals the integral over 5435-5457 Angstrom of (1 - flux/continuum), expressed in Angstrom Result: 1.4 Angstrom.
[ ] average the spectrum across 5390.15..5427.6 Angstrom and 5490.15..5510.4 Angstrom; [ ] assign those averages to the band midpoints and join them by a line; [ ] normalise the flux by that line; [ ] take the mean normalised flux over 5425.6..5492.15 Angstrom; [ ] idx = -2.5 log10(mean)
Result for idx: 0.06 mag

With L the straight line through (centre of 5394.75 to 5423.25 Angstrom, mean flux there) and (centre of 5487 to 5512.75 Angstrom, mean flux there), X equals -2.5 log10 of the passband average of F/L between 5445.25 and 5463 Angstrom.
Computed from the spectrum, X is 0.124 mag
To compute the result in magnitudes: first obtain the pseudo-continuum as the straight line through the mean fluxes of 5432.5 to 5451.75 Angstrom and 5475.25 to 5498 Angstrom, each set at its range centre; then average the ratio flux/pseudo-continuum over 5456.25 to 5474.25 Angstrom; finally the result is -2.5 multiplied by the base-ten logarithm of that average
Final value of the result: 0.06 mag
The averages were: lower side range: 11.3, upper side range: 11.9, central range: 11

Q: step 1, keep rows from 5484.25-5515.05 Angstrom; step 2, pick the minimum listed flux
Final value 11.29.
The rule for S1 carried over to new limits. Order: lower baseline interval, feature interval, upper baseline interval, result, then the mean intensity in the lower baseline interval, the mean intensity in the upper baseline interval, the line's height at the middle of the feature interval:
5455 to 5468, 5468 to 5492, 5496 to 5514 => -0.98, 10.8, 11.9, 11.2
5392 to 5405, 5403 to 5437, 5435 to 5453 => -0.56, 11.9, 11.2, 11.6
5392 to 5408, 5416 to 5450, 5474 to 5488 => 1.16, 11.9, 11.5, 11.8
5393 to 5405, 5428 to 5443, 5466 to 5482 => 0.00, 11.9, 11.4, 11.7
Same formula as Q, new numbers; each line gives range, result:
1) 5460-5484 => 10.36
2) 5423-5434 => 11.16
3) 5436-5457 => 10.44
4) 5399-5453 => 10.56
